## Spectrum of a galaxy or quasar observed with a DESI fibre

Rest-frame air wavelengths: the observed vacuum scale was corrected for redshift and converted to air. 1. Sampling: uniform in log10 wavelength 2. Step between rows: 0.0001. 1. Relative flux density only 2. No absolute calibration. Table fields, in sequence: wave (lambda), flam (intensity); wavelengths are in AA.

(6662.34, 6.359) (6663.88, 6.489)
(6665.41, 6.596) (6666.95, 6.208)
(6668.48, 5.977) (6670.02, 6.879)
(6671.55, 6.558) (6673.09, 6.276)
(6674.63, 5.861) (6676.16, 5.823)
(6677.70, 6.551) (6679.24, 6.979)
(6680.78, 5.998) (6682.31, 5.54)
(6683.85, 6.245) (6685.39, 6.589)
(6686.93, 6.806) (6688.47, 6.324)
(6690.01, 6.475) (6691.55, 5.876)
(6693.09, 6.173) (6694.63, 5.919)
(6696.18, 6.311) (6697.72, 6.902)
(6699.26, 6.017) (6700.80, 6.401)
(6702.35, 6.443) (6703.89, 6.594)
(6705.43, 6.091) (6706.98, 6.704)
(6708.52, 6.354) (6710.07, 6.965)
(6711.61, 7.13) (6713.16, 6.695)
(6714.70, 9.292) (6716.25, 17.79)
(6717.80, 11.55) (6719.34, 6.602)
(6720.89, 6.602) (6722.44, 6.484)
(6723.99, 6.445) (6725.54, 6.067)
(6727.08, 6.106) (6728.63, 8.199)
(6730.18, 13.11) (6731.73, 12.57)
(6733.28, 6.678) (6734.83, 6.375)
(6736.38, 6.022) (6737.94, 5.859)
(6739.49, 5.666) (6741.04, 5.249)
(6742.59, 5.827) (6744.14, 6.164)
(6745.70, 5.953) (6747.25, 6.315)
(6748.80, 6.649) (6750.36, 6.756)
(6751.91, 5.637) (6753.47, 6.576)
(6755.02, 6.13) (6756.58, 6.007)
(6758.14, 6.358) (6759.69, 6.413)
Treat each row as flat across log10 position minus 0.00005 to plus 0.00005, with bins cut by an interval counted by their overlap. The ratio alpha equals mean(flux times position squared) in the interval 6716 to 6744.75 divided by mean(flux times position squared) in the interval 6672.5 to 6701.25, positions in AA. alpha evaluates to 1.24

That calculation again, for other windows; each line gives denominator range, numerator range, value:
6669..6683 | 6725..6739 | 1.28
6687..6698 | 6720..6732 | 1.29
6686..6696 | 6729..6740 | 1.31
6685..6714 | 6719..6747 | 1.09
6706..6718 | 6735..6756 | 0.69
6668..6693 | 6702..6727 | 1.24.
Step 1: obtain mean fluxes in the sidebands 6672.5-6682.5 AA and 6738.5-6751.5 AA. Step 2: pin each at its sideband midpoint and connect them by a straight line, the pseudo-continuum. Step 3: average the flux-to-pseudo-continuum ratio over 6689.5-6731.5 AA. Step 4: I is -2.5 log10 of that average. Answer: -0.23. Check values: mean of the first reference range 6.18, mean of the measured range 7.53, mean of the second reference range 6.06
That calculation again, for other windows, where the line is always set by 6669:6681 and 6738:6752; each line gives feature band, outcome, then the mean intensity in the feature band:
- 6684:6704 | -0.013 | 6.36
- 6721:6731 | -0.246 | 7.68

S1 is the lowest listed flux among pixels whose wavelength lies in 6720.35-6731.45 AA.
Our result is 6.067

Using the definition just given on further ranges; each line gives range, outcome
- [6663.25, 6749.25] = 5.249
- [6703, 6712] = 6.091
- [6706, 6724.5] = 6.354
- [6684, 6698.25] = 5.876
